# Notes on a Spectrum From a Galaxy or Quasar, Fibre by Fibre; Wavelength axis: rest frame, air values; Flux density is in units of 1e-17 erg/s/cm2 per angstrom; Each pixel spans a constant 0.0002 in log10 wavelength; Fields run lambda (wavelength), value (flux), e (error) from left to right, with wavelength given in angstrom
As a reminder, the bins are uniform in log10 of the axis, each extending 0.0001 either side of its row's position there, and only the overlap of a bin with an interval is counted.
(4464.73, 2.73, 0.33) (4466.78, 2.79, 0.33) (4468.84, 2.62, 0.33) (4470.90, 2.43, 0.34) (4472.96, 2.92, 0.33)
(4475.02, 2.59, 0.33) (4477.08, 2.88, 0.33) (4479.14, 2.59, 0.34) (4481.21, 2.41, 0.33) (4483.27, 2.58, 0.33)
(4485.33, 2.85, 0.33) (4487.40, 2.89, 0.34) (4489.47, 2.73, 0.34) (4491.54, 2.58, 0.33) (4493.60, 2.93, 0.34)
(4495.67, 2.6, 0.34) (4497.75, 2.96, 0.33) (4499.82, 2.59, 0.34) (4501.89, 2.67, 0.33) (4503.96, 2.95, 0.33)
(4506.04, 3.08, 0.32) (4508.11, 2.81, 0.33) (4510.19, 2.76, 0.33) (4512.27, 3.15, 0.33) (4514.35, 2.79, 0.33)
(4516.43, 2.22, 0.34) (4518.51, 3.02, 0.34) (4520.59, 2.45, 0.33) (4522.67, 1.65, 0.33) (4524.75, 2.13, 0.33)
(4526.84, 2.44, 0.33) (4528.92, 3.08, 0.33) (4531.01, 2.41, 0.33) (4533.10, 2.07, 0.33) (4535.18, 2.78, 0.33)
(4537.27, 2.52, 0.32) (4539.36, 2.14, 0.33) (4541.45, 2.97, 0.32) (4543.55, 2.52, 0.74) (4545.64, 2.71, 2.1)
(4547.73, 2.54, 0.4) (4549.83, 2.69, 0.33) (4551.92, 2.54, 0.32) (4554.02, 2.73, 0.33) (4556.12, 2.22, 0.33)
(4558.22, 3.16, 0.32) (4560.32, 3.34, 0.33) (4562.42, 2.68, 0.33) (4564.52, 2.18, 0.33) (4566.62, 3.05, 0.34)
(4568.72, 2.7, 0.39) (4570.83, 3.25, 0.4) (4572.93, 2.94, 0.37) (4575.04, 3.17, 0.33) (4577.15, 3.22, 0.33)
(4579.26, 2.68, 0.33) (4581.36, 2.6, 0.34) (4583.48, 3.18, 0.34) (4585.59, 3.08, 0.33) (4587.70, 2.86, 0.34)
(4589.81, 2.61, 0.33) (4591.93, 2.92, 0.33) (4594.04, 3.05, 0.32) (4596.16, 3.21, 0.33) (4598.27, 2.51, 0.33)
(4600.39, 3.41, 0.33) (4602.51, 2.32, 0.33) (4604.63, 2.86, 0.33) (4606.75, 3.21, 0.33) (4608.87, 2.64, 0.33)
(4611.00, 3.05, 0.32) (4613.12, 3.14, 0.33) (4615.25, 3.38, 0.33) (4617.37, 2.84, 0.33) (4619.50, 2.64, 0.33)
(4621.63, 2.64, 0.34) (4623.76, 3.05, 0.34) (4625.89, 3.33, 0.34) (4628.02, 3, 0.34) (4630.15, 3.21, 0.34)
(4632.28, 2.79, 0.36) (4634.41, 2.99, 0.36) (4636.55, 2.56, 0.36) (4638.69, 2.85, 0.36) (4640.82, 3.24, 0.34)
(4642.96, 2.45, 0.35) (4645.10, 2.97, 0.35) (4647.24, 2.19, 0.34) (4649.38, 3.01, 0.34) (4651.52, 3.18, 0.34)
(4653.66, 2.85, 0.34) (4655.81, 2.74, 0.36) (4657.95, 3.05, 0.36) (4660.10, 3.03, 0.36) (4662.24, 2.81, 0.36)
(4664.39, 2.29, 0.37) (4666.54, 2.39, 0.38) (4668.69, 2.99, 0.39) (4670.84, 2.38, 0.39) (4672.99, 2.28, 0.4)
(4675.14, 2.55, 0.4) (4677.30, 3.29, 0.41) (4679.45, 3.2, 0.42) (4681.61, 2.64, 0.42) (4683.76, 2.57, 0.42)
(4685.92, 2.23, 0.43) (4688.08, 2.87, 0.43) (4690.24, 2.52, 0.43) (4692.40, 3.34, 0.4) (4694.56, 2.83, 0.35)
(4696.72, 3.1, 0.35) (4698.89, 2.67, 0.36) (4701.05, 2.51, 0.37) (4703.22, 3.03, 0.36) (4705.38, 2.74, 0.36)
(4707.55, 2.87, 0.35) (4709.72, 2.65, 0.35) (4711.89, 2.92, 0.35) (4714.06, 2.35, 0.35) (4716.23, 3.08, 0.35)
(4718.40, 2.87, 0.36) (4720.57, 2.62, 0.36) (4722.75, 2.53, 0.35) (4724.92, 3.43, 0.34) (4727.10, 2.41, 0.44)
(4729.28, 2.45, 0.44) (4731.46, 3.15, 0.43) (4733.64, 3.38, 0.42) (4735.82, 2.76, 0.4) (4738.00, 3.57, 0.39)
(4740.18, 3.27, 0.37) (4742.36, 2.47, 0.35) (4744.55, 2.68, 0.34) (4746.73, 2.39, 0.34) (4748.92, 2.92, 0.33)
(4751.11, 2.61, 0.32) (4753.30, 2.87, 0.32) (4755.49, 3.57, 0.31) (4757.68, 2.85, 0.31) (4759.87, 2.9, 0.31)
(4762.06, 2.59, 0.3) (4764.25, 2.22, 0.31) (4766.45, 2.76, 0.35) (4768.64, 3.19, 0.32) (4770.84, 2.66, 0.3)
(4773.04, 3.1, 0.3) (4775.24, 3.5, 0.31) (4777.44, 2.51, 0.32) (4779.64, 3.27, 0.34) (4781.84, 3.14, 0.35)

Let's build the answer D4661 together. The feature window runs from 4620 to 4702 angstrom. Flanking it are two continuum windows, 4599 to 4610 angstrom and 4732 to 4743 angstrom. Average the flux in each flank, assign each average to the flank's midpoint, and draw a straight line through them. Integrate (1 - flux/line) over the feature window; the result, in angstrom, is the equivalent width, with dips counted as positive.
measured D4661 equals 4.79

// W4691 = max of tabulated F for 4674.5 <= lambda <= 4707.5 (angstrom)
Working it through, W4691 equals 3.34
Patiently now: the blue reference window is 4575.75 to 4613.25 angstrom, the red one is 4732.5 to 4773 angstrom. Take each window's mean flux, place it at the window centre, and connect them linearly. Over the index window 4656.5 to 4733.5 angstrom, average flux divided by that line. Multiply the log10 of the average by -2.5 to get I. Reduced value 0.05 mag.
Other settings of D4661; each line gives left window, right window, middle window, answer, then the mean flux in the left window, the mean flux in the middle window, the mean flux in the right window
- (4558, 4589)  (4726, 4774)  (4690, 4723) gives 0.79 angstrom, 2.93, 2.8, 2.85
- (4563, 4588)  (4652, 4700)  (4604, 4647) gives -1.42 angstrom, 2.91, 2.93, 2.76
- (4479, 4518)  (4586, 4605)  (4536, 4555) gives 1.43 angstrom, 2.75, 2.6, 2.87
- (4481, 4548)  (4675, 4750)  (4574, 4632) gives -4.90 angstrom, 2.64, 2.95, 2.83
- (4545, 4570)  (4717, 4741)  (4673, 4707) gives 1.23 angstrom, 2.72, 2.79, 2.95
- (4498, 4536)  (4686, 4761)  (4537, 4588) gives -2.26 angstrom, 2.62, 2.79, 2.85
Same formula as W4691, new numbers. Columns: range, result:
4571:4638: 3.41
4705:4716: 2.92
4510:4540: 3.15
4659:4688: 3.29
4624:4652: 3.33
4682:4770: 3.57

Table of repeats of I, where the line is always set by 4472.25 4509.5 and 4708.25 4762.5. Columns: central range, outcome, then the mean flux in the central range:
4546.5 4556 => 0.08 mag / 2.59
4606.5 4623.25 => -0.05 mag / 2.93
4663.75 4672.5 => 0.13 mag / 2.51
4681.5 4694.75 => 0.05 mag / 2.71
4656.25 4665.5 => 0.01 mag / 2.79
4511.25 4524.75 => 0.10 mag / 2.51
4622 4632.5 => -0.10 mag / 3.07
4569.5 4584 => -0.08 mag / 2.99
